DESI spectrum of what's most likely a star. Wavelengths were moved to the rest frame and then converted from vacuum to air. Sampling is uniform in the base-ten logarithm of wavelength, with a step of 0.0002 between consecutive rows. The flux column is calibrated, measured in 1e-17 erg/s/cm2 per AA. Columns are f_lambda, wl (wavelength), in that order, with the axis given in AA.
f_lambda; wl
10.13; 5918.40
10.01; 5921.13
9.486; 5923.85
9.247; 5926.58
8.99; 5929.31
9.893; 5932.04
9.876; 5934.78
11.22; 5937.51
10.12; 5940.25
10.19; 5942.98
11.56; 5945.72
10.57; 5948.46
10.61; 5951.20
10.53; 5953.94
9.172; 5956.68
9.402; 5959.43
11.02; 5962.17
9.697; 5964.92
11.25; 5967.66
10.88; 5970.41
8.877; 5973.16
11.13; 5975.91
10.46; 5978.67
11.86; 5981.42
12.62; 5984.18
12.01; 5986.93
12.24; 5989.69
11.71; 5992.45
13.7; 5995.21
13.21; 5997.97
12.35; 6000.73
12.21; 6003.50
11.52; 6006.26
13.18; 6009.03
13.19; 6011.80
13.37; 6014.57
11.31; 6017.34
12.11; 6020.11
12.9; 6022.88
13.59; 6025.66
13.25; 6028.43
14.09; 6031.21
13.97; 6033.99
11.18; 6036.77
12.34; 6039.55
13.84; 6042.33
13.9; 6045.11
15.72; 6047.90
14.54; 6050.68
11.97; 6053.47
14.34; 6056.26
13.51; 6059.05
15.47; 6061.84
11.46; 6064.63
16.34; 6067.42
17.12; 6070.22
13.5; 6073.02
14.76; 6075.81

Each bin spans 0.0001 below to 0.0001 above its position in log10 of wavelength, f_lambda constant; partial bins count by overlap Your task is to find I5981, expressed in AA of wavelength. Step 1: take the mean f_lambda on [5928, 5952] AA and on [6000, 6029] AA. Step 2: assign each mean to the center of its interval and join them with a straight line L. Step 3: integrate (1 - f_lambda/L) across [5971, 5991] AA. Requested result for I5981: 0.53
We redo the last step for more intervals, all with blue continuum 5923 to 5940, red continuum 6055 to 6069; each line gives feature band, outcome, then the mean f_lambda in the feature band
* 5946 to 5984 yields 1.48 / 10.5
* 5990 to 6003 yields -0.69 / 12.7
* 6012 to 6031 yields 0.03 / 12.9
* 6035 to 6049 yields 0.23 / 13.4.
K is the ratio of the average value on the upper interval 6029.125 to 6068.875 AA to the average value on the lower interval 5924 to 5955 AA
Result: 1.35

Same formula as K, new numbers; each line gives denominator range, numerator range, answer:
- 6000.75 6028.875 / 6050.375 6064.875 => 1.08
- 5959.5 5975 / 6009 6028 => 1.24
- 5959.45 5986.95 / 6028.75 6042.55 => 1.20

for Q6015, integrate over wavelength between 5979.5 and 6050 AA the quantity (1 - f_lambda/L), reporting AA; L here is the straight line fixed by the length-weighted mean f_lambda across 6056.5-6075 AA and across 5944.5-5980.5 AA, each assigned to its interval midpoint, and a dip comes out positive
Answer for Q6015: -2.0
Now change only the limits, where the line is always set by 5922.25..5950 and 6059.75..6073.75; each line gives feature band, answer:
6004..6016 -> 0.0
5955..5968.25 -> 1.2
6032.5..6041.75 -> 0.7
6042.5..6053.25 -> -0.2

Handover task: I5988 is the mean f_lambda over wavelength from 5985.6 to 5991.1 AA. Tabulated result 12.1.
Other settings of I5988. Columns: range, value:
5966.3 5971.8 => 11.1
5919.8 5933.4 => 9.53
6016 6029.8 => 12.6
